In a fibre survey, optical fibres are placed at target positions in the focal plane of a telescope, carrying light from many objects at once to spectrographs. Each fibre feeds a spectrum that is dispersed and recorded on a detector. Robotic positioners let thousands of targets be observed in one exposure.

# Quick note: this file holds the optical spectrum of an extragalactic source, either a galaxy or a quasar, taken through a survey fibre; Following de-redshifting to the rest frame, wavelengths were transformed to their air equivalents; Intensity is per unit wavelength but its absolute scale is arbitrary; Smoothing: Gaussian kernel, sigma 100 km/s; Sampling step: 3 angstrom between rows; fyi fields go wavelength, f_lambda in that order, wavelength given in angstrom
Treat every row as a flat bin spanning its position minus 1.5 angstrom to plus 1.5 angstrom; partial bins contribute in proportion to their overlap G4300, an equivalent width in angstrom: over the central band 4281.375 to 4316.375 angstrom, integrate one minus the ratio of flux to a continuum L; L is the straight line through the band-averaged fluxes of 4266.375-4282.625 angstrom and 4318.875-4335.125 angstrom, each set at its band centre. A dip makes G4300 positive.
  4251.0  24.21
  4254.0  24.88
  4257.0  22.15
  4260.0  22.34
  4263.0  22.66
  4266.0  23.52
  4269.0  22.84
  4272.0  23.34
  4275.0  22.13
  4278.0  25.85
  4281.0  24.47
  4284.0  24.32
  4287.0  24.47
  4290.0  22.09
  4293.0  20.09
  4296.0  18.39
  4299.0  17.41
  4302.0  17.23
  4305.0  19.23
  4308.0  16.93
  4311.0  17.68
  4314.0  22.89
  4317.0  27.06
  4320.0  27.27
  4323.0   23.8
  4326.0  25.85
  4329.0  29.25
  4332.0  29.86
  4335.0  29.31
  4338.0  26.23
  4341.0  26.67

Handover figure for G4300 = 6.9 angstrom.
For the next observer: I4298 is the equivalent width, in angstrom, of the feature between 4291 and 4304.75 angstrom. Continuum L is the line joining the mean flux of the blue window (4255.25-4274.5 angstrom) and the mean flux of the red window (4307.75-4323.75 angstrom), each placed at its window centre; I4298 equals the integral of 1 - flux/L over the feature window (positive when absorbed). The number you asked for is 2.7 angstrom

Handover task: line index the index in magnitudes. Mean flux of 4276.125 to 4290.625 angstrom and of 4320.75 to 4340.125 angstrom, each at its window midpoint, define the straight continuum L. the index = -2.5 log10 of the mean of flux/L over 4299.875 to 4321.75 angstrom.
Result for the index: 0.23 mag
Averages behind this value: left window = 24.3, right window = 27.4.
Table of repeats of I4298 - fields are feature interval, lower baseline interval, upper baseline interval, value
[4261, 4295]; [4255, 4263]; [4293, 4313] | -4.3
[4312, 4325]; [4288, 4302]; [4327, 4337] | 0.3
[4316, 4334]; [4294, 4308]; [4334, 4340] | -2.1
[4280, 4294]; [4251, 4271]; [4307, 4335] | 0.4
